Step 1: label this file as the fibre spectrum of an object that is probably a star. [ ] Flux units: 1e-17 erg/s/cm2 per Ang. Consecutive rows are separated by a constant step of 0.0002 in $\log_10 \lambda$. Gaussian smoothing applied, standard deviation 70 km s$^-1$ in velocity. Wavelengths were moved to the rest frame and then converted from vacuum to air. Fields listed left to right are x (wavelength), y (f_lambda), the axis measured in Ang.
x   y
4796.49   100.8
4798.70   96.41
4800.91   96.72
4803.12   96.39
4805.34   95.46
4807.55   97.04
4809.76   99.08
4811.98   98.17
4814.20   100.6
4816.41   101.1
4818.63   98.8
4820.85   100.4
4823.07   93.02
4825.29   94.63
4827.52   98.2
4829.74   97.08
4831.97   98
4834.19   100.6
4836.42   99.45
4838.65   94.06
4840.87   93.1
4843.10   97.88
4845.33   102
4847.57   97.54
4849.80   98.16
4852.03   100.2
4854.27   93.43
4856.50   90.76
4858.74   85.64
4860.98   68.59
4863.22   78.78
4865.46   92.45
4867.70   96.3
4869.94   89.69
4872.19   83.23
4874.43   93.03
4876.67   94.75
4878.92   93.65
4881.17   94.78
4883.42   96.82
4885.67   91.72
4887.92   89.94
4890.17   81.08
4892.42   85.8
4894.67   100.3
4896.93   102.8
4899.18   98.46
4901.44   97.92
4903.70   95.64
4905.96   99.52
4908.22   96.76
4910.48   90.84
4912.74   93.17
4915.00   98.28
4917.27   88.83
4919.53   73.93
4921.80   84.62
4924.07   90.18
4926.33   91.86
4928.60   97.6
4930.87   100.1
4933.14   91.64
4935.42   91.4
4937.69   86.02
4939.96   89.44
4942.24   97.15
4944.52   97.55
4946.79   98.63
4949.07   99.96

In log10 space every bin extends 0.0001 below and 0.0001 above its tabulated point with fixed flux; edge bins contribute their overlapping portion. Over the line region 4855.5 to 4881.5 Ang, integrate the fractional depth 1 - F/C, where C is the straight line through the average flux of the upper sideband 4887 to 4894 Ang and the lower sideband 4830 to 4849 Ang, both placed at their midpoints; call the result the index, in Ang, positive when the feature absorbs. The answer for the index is 0.86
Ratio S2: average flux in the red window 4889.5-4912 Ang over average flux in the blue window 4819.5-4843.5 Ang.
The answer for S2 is 0.98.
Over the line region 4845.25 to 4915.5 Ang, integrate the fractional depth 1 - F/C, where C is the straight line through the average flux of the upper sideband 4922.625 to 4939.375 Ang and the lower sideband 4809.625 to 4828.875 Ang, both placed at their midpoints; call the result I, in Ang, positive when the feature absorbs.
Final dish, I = 1.71 Ang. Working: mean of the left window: 98.1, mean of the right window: 92.5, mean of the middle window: 92.7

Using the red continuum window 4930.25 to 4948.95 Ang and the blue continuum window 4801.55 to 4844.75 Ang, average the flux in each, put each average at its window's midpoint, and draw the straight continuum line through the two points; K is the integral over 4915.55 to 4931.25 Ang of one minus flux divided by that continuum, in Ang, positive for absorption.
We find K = 0.9 Ang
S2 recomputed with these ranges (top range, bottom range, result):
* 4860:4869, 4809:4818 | 0.85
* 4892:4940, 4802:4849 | 0.95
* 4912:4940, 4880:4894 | 1.00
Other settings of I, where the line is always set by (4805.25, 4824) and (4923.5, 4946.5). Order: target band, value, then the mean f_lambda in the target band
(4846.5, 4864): 1.36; 89.3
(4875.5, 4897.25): 0.62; 92.8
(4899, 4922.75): 0.56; 92.3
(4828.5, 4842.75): 0.07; 97.2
